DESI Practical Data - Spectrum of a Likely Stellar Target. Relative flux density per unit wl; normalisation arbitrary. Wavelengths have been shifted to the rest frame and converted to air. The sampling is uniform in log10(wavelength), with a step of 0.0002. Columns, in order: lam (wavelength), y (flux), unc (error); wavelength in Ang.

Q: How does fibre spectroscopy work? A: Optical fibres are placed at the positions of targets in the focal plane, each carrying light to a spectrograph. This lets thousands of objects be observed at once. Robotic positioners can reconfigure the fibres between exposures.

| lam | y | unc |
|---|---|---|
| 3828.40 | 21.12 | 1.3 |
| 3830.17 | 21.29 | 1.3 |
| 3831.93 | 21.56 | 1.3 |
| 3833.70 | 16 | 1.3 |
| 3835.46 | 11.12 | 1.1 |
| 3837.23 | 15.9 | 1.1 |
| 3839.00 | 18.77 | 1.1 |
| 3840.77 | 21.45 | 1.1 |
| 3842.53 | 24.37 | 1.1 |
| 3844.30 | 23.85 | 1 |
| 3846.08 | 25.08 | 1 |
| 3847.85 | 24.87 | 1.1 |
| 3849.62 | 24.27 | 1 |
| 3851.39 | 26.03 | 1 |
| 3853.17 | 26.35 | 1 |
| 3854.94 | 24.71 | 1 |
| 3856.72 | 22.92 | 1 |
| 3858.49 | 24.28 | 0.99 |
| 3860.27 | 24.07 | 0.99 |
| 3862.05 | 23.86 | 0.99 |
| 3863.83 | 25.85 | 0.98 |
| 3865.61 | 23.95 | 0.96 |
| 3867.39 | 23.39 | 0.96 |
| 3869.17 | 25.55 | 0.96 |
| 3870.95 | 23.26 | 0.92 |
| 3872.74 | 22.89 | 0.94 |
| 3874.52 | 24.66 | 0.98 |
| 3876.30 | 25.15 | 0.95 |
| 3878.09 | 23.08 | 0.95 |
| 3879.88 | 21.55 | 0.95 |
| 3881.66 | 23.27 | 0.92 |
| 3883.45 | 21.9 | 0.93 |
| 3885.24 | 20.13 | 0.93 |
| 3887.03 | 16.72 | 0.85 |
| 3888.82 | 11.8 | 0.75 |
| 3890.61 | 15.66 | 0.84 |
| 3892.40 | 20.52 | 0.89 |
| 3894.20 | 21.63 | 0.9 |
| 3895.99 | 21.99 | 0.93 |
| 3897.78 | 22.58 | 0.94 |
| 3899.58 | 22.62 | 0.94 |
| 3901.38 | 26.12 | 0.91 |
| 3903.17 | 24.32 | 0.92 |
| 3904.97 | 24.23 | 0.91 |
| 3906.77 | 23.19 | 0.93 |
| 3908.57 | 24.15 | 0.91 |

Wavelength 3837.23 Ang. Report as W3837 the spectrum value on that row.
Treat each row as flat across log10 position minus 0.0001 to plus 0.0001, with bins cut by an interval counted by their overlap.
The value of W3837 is 15.9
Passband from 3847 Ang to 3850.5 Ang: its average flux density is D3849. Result 24.6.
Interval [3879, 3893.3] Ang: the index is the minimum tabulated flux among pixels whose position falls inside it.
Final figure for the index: 11.8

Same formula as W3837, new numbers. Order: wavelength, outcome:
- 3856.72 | 22.92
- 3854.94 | 24.71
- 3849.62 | 24.27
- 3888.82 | 11.8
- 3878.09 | 23.08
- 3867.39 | 23.39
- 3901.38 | 26.12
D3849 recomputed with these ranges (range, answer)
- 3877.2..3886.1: 22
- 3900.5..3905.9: 24.9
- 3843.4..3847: 24.4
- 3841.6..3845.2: 24.1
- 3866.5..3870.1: 24.5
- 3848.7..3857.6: 24.9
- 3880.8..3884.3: 22.6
